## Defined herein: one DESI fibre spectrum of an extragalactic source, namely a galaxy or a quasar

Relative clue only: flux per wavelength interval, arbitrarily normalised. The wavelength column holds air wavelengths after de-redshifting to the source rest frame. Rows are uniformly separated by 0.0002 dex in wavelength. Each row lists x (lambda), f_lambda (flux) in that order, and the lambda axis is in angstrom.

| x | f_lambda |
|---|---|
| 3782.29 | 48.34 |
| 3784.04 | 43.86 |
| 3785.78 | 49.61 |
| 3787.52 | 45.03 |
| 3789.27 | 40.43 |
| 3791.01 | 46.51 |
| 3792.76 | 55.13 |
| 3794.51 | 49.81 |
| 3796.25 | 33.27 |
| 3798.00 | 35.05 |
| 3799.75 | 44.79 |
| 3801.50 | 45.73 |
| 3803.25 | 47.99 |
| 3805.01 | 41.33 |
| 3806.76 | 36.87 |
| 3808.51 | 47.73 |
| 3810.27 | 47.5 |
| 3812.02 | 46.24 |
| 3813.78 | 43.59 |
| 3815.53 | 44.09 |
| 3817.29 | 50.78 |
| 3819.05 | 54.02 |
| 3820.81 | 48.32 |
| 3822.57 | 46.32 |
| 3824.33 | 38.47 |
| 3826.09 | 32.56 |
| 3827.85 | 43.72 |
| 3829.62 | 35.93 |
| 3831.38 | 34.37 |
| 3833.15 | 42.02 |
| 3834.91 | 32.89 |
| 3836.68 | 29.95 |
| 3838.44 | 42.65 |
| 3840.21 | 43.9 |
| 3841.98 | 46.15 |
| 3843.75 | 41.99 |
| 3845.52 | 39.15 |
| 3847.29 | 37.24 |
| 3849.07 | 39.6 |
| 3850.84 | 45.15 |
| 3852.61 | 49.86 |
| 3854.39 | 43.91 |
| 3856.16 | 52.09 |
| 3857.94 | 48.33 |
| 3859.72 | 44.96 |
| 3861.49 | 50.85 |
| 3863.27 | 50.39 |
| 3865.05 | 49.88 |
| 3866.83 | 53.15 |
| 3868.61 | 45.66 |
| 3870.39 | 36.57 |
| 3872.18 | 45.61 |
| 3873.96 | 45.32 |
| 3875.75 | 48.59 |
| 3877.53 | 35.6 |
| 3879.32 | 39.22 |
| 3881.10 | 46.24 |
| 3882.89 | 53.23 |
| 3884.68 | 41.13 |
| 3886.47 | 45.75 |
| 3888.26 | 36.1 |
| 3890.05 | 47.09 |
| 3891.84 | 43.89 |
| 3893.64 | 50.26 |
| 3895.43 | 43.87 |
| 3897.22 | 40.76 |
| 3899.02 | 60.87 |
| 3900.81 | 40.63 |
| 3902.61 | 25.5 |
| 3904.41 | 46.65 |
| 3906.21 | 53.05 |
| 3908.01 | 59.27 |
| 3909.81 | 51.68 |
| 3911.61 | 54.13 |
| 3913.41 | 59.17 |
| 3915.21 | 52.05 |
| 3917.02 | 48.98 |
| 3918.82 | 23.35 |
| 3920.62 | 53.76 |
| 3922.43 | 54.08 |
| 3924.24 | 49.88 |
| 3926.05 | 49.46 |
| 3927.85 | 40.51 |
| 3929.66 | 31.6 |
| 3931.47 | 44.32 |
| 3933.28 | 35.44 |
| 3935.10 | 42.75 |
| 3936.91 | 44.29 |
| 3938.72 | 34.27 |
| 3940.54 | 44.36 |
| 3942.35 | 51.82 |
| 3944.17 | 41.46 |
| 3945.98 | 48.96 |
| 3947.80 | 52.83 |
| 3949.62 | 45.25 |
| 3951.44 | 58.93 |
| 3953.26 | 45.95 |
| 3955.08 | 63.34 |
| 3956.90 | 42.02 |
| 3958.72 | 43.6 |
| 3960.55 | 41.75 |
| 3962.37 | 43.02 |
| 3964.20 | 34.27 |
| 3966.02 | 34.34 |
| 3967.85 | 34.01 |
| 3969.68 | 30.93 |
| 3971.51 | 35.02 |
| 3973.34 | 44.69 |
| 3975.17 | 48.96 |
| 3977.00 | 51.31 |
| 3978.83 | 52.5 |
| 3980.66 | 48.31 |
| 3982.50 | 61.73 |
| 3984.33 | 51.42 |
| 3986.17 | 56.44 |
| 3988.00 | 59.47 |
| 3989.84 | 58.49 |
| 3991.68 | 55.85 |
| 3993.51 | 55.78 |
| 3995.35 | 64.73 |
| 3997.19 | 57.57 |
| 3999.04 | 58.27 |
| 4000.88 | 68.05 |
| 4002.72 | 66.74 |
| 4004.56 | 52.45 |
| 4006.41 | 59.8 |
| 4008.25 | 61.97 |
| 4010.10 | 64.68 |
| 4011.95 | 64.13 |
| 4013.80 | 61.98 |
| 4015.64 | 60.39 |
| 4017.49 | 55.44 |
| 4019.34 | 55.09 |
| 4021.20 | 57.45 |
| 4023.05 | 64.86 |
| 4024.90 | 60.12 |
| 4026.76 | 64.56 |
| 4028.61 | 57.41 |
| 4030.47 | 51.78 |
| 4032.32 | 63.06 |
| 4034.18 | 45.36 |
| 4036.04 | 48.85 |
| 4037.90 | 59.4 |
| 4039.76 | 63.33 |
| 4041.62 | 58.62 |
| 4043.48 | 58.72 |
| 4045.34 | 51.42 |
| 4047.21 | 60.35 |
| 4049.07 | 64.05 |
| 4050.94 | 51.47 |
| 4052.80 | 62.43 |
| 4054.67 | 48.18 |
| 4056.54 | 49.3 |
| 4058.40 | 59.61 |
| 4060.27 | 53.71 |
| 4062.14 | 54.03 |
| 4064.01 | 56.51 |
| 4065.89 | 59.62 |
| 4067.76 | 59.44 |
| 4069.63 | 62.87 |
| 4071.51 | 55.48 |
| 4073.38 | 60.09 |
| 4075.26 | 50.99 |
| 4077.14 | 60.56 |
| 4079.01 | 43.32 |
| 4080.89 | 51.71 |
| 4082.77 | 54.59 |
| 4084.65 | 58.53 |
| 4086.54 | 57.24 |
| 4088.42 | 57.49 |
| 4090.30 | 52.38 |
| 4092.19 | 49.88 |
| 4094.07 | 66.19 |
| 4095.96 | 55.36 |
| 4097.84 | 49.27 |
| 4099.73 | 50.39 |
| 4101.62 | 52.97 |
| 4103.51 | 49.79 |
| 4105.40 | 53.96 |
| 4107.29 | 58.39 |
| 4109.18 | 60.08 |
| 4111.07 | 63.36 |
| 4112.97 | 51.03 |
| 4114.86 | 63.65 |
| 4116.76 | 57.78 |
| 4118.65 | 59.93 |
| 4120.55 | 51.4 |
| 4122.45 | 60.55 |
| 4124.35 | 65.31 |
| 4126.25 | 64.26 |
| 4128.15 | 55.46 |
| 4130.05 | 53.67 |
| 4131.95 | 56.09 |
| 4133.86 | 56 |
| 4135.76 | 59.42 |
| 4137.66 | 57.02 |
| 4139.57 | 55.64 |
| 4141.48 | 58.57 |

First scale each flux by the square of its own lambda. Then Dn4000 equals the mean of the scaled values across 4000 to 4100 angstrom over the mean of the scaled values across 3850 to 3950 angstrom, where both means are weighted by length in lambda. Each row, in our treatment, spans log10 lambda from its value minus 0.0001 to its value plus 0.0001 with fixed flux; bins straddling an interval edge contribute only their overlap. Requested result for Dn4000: 1.3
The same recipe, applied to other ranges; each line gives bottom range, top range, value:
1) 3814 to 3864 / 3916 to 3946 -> 1.05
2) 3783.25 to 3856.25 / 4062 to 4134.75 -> 1.51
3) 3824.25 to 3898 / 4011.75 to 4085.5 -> 1.44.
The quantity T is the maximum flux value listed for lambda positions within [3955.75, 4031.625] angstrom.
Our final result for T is 68.05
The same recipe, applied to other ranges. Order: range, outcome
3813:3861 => 54.02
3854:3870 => 53.15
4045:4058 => 64.05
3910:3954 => 59.17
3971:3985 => 61.73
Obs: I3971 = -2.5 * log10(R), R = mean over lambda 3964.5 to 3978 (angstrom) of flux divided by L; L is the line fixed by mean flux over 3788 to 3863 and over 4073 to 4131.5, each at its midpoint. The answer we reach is 0.25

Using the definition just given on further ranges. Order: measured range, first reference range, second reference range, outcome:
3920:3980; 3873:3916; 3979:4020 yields 0.191 mag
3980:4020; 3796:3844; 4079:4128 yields -0.157 mag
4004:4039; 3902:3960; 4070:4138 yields -0.133 mag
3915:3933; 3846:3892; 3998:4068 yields 0.123 mag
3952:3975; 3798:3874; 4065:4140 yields 0.197 mag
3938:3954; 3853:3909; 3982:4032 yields 0.125 mag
